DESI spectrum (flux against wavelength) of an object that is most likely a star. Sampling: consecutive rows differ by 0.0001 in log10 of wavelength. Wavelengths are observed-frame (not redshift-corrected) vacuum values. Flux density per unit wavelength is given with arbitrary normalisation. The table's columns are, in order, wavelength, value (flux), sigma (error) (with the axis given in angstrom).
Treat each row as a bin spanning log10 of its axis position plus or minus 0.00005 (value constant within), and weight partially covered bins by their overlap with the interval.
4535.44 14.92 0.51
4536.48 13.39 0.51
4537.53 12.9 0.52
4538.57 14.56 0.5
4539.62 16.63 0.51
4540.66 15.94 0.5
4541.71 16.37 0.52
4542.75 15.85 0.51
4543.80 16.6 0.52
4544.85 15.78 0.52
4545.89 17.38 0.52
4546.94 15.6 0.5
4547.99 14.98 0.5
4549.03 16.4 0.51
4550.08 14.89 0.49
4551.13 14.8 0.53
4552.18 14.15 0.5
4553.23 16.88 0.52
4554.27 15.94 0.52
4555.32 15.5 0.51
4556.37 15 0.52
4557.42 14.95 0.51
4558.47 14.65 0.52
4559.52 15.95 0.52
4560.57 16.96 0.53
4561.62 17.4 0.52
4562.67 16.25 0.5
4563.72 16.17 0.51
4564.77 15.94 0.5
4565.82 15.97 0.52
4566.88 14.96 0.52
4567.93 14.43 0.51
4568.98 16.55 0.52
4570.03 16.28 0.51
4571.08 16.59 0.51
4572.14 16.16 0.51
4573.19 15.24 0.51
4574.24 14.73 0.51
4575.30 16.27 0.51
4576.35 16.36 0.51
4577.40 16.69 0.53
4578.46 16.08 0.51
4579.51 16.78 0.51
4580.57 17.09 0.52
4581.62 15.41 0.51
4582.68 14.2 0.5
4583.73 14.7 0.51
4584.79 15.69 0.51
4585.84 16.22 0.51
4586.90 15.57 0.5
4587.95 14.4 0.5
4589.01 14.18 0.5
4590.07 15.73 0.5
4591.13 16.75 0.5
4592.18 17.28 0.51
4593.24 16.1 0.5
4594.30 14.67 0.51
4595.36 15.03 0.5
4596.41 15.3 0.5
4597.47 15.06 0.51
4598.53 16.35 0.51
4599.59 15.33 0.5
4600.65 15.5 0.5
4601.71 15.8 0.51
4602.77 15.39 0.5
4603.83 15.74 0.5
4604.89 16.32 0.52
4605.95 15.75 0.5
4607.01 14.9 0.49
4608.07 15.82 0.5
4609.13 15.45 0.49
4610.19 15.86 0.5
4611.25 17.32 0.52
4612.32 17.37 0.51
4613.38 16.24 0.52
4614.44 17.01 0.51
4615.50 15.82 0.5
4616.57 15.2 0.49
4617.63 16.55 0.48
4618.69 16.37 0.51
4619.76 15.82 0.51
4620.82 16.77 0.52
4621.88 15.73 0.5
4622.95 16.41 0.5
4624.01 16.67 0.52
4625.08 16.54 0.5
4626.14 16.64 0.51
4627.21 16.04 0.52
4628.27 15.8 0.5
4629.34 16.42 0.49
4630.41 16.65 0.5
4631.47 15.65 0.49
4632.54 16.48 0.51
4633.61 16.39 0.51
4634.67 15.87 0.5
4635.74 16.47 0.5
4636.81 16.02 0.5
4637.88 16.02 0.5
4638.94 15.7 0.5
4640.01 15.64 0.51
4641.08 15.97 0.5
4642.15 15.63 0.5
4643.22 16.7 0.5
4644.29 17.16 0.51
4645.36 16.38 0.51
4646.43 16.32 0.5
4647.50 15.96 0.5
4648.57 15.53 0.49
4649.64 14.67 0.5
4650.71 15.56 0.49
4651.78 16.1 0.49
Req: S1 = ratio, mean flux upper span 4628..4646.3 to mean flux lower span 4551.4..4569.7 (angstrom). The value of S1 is 1.0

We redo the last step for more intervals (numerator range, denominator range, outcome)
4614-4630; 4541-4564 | 1.03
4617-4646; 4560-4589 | 1.02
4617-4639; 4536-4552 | 1.05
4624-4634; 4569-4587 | 1.02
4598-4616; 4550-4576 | 1.02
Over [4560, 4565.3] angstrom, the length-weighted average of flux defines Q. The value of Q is 16.5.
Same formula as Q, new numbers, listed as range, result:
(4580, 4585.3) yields 15.4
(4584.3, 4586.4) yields 16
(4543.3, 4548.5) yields 16.1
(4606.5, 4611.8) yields 15.9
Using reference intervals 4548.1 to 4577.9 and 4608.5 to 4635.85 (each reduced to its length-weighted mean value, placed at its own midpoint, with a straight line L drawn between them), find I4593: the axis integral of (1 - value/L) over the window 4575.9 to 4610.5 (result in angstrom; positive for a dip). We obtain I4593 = 0.8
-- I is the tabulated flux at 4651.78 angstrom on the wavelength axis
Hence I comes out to 16.1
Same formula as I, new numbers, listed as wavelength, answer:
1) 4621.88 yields 15.73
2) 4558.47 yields 14.65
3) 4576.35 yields 16.36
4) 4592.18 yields 17.28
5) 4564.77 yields 15.94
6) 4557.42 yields 14.95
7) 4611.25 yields 17.32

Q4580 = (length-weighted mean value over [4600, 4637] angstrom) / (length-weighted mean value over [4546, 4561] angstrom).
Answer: 1.04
